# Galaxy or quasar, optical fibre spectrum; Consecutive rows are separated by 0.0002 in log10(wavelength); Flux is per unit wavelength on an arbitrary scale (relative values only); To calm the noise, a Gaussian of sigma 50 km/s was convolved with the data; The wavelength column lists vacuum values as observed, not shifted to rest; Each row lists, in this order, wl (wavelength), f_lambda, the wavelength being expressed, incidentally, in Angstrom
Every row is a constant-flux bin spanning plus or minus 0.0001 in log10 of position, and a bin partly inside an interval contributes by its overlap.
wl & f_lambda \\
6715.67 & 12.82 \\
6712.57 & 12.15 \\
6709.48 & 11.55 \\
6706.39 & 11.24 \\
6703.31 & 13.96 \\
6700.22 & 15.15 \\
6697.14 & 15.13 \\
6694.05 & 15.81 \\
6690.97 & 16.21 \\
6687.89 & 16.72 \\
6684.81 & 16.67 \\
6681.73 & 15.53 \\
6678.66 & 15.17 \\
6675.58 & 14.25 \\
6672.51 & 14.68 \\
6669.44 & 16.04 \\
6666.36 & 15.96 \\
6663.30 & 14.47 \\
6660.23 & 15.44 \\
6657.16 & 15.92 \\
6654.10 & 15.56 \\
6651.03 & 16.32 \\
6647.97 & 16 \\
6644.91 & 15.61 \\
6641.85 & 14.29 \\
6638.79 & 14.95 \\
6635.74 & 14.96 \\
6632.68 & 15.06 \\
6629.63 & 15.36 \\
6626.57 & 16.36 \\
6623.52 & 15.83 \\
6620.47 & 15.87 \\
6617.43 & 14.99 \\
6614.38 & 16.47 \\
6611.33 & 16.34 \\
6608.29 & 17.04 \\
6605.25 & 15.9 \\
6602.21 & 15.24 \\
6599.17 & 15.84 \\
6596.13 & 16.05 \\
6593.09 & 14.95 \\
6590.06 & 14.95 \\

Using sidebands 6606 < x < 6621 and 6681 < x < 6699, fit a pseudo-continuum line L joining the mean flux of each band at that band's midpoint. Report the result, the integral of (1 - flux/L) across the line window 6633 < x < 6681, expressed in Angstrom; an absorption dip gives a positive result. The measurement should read 2.3 Angstrom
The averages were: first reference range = 16.2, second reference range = 16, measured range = 15.3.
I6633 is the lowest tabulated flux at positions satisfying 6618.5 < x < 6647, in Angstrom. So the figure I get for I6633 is 14.29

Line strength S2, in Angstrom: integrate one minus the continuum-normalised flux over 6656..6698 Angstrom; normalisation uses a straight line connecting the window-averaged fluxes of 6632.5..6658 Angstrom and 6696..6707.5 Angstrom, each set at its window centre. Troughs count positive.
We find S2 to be -2.9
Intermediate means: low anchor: 15.4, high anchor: 13.9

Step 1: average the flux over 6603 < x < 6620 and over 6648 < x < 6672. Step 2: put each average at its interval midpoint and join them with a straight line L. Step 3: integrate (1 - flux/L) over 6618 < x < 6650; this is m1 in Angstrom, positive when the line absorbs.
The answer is 0.9 Angstrom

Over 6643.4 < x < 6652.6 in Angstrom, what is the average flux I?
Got 16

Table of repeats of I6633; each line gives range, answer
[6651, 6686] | 14.25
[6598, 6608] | 15.24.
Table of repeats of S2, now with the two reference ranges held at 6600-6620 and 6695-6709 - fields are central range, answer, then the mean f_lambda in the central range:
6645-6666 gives -1.0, 15.6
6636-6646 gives 0.2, 14.9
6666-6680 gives -0.7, 15.1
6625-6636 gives 0.0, 15.5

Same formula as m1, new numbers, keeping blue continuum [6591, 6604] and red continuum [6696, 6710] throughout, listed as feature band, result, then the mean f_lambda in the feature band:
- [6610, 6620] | -0.5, 15.9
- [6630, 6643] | -0.1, 14.9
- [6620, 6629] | -0.6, 16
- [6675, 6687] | -1.4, 15.6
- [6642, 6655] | -1.1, 15.7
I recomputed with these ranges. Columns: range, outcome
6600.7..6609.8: 16.1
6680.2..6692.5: 16.3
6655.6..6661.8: 15.7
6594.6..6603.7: 15.7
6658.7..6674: 15.3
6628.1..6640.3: 15.1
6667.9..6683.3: 15.1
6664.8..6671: 16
